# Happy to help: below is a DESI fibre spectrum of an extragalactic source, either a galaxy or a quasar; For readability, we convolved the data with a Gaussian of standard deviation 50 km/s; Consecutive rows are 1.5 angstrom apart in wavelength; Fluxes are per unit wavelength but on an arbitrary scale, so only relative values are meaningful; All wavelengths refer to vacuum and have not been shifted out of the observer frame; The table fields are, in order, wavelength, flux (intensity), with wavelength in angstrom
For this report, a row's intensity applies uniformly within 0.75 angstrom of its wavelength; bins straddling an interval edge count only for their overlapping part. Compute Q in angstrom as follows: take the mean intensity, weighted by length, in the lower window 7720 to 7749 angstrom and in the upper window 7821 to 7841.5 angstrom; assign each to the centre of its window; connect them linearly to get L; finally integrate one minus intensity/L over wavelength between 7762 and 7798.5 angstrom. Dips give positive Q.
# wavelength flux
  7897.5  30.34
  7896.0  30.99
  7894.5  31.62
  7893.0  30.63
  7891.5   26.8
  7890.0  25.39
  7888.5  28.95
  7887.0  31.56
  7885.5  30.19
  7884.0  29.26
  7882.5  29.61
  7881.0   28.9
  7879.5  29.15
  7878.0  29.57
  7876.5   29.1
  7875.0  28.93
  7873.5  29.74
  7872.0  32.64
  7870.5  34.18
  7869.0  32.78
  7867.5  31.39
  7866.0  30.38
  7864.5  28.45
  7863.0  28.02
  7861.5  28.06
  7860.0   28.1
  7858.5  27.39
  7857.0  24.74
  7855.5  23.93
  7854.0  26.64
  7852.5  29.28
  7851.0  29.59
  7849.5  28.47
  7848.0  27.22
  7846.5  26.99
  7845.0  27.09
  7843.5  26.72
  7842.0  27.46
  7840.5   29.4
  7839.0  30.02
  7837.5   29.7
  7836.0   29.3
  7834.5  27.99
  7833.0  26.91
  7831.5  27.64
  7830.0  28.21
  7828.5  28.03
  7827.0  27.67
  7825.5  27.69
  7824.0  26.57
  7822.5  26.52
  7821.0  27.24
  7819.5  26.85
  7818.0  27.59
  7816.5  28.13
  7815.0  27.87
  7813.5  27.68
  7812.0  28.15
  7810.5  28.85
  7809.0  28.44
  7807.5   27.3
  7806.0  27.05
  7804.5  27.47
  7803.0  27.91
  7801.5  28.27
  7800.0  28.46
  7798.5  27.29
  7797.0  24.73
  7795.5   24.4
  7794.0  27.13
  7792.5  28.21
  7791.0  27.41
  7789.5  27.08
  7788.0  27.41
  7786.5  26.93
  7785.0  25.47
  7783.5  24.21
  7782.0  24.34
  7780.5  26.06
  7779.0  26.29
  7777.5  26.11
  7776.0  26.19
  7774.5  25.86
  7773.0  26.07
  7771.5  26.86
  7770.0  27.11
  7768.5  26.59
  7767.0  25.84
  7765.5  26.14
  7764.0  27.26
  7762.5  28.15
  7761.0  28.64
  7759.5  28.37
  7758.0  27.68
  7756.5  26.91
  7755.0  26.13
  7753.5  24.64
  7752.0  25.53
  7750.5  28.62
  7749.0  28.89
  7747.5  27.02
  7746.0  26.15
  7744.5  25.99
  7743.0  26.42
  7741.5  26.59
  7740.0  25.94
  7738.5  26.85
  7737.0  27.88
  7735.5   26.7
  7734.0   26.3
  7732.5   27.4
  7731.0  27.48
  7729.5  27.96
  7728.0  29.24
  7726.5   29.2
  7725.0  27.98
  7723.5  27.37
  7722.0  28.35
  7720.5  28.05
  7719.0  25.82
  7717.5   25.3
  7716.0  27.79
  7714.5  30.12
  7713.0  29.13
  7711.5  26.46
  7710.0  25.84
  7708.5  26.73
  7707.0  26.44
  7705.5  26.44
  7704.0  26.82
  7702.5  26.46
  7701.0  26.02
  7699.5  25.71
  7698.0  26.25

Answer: 1.8 angstrom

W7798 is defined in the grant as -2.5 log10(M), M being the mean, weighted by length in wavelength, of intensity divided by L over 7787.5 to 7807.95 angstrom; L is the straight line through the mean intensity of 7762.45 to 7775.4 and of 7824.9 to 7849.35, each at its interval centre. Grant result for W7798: 0.00 mag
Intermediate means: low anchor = 26.6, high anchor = 28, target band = 27.1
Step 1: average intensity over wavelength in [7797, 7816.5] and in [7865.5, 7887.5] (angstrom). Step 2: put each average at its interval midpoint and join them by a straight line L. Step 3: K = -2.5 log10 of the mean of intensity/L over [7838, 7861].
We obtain 0.07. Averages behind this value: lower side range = 27.8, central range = 27.6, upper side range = 30.5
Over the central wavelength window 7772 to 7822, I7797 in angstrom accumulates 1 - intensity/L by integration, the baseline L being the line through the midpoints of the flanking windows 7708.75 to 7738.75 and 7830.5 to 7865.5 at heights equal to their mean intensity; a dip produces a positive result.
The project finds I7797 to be 1.4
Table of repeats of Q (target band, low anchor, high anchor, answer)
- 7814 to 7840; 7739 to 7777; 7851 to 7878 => 0.3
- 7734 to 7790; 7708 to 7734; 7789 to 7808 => 1.5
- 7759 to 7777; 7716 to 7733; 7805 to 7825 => 0.5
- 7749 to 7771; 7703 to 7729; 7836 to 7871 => 0.6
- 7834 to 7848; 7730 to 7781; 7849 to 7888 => 0.2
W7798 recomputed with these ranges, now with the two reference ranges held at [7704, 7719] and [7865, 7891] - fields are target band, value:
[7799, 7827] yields 0.05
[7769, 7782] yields 0.08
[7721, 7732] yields -0.03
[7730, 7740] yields 0.02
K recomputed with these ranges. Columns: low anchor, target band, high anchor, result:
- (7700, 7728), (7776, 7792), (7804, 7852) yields 0.06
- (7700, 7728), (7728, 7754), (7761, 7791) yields 0.00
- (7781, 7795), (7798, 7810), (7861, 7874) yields -0.02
